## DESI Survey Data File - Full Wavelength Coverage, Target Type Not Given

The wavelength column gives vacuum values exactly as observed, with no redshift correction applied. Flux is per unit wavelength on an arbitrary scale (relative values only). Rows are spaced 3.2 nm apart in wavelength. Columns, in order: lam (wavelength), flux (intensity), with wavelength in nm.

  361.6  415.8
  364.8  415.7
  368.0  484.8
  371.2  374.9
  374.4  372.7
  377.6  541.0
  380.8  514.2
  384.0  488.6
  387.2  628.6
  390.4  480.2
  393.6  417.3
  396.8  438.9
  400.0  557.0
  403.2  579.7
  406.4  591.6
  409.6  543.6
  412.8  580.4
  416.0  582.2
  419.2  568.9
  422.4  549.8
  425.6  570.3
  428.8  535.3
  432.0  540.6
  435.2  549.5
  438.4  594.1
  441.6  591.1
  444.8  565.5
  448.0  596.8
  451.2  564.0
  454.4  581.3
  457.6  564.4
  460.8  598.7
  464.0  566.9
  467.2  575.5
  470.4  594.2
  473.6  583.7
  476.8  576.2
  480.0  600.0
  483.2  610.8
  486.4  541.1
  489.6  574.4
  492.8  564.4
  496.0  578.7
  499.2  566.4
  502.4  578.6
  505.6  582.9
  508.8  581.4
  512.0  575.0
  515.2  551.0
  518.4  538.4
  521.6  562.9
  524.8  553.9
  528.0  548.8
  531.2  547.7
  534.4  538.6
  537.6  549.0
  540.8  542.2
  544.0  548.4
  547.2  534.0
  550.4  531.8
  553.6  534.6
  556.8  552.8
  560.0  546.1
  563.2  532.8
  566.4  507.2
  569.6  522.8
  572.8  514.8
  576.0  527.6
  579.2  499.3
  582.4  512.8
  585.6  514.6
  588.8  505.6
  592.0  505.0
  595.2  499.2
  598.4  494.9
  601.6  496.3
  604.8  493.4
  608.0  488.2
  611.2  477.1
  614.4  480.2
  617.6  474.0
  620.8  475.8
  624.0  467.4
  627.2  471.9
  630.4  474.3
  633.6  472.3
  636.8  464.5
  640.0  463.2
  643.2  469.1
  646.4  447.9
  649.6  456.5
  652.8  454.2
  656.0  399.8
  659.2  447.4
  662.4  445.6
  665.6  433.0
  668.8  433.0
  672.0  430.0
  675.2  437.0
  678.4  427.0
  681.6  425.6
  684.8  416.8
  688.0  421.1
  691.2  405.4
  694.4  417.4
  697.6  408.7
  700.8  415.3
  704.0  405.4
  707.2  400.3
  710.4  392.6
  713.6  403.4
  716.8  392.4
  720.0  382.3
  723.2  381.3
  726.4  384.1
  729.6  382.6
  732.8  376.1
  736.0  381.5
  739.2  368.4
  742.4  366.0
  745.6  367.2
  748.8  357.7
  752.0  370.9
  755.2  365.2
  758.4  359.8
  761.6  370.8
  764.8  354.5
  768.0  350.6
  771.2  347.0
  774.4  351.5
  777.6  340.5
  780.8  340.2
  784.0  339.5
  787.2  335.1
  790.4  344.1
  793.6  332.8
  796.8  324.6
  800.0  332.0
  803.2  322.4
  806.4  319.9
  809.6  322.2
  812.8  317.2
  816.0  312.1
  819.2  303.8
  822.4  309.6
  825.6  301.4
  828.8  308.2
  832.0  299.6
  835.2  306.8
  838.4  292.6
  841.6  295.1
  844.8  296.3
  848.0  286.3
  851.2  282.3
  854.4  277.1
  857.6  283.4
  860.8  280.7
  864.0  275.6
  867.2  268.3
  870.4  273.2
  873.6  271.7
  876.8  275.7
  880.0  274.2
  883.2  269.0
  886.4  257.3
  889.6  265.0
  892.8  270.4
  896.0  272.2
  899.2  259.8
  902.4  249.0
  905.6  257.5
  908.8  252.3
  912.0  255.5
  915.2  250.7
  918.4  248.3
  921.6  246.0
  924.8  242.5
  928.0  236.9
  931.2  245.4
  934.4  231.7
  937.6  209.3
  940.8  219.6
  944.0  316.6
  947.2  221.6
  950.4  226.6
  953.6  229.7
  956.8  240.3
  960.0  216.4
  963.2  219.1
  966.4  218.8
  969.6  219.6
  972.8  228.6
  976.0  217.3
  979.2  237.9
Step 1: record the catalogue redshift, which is 0.00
